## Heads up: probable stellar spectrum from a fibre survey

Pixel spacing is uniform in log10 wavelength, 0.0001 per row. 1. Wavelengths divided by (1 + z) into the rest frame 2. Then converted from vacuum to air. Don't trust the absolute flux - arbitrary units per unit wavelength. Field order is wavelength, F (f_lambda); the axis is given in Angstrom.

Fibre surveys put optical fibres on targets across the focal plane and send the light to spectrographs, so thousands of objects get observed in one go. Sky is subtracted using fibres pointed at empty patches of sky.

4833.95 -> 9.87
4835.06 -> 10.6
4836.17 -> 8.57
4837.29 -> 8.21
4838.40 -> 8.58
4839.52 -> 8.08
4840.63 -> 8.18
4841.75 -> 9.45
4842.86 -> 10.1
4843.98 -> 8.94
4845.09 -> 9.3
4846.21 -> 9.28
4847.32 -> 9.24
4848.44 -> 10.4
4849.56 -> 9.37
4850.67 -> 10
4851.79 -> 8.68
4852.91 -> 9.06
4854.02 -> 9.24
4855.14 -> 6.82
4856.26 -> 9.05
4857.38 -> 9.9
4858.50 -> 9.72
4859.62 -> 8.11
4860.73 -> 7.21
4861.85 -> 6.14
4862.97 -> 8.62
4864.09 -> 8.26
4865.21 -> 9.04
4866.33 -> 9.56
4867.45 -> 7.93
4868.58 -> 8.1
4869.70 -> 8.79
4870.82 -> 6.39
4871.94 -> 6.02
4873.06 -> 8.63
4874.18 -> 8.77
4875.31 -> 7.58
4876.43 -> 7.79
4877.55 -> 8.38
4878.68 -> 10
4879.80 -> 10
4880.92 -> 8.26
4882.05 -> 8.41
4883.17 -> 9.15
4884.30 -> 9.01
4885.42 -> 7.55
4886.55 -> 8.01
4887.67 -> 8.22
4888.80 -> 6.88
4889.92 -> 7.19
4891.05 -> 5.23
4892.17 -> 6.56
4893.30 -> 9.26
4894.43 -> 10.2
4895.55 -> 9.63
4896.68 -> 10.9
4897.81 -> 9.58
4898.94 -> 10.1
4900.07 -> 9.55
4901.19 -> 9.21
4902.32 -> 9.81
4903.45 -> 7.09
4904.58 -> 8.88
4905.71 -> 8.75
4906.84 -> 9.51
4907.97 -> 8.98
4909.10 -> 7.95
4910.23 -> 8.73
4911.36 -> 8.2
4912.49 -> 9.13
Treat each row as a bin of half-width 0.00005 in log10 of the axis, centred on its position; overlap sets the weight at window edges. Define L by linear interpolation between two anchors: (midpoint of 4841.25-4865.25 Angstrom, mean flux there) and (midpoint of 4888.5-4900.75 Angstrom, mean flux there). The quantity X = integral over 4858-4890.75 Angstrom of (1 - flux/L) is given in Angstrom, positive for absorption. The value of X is 2.3 Angstrom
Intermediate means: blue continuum 8.9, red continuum 8.69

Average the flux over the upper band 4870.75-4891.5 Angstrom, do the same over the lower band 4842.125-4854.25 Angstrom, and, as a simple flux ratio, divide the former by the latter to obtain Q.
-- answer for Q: 0.85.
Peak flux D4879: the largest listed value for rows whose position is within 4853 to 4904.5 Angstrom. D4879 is 10.9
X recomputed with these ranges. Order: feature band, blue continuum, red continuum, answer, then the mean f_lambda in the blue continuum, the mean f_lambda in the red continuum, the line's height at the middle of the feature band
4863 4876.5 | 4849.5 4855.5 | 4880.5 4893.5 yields 0.4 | 8.9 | 7.76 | 8.33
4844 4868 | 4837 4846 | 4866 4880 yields -0.6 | 8.89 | 8.24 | 8.59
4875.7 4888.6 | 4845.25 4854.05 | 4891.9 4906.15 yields 1.0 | 9.42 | 9.25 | 9.31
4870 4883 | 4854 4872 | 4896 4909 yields 0.5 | 8.2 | 9.26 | 8.56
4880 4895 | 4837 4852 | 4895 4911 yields 1.8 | 9.16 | 9.18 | 9.17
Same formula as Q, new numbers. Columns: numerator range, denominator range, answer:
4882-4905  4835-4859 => 0.95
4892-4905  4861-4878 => 1.17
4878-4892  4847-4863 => 0.93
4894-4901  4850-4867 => 1.15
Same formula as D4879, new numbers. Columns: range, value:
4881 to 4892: 9.15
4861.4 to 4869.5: 9.56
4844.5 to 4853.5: 10.4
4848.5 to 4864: 10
